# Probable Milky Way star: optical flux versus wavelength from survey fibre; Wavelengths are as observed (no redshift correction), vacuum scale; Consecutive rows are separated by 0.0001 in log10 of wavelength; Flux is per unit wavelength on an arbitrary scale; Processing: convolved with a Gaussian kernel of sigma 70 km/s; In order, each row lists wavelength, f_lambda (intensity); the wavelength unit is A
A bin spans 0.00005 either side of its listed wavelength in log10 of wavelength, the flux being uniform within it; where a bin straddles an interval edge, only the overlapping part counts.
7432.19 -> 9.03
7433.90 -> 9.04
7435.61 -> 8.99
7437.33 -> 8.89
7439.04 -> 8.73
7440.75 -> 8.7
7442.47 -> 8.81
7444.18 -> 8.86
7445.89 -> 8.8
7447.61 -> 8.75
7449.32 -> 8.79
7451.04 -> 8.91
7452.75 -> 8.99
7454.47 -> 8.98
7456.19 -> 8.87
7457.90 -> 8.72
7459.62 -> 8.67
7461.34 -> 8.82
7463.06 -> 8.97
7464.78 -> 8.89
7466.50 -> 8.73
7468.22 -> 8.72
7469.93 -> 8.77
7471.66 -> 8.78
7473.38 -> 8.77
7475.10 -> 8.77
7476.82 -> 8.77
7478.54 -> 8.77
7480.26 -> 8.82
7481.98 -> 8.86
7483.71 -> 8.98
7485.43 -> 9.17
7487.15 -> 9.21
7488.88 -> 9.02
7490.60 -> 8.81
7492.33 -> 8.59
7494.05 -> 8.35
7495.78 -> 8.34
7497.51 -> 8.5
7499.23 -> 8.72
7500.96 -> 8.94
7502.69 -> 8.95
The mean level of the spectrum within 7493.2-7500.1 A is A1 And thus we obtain 8.47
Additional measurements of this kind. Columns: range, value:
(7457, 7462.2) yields 8.74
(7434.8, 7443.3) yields 8.81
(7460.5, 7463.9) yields 8.89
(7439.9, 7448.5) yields 8.79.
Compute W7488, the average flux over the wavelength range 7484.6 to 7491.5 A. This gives 9.05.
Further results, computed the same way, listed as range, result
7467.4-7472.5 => 8.76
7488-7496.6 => 8.62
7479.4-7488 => 9.01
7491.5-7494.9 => 8.48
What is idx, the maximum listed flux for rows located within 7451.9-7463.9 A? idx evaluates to 8.99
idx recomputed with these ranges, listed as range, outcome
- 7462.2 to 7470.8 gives 8.97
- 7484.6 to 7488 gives 9.21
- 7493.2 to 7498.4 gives 8.5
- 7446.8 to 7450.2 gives 8.79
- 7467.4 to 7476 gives 8.78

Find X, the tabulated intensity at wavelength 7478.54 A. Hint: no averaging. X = 8.77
